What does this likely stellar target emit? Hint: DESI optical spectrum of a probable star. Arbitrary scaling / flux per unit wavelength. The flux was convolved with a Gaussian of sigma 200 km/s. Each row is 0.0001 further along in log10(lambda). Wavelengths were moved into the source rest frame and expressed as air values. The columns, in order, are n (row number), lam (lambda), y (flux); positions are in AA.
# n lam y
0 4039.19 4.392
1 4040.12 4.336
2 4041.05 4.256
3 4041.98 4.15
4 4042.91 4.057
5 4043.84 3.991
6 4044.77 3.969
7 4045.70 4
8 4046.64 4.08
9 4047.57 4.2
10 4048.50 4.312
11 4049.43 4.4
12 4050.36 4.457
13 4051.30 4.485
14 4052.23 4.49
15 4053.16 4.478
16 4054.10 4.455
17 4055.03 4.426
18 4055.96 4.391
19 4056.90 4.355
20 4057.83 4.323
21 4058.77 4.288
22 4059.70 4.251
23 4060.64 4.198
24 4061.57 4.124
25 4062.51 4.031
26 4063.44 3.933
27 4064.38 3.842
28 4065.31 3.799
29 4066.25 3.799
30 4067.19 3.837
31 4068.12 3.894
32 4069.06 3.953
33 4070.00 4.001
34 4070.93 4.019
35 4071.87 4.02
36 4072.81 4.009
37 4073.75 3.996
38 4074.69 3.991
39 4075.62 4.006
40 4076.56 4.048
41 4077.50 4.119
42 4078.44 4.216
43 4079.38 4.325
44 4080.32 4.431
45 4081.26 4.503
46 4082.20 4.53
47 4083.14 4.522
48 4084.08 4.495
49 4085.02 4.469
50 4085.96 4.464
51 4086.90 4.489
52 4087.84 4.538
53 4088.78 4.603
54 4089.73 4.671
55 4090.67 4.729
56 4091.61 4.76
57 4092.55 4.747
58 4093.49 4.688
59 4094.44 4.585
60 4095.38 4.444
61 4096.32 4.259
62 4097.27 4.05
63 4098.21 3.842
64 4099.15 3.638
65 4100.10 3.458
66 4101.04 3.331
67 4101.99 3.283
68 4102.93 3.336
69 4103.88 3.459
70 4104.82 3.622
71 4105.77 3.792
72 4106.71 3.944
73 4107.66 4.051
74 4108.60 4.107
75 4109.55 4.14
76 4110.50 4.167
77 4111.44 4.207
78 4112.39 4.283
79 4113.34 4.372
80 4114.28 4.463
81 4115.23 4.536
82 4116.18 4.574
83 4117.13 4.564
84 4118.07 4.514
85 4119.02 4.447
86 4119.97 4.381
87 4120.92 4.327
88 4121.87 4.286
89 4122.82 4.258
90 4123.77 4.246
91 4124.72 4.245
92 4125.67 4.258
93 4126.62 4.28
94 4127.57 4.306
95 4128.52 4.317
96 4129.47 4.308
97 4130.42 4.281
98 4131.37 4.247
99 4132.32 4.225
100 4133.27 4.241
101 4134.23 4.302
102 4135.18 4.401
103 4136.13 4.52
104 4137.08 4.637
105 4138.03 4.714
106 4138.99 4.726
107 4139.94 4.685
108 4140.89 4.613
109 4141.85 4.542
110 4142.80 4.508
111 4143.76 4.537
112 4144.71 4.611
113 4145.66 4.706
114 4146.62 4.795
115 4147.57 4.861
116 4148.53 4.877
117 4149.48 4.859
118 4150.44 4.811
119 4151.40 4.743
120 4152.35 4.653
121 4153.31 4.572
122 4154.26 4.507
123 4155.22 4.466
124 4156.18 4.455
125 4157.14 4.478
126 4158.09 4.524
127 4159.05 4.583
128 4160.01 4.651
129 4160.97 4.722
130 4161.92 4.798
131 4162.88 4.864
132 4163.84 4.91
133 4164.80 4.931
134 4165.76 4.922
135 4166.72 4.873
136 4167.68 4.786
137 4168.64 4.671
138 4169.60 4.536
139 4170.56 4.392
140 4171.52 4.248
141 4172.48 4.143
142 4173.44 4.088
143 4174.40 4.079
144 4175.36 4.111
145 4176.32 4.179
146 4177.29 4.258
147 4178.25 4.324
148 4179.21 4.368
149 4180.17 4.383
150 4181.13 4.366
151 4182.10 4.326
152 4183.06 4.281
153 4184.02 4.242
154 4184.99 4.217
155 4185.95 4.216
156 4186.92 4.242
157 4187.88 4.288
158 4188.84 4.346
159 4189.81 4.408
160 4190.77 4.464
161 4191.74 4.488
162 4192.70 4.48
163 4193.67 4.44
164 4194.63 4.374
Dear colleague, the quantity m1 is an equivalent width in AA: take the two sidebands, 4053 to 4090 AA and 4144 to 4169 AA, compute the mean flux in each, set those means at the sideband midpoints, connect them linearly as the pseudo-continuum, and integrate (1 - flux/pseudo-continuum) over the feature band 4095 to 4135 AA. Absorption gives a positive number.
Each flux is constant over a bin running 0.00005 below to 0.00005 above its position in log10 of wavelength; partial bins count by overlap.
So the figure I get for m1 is 3.07 AA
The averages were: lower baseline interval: 4.22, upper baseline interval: 4.72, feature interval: 4.13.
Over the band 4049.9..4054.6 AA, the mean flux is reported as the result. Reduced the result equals 4.47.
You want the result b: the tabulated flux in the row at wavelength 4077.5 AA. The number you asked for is 4.119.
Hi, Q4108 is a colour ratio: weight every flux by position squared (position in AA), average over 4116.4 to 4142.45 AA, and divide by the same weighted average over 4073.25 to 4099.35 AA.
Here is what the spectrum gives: 1.03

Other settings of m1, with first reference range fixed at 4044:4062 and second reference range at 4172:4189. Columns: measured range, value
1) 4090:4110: 1.2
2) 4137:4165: -2.7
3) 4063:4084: 1.0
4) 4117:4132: -0.2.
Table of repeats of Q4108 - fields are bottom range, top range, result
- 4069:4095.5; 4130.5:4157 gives 1.08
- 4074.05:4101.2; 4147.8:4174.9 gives 1.11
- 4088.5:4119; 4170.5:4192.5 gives 1.07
